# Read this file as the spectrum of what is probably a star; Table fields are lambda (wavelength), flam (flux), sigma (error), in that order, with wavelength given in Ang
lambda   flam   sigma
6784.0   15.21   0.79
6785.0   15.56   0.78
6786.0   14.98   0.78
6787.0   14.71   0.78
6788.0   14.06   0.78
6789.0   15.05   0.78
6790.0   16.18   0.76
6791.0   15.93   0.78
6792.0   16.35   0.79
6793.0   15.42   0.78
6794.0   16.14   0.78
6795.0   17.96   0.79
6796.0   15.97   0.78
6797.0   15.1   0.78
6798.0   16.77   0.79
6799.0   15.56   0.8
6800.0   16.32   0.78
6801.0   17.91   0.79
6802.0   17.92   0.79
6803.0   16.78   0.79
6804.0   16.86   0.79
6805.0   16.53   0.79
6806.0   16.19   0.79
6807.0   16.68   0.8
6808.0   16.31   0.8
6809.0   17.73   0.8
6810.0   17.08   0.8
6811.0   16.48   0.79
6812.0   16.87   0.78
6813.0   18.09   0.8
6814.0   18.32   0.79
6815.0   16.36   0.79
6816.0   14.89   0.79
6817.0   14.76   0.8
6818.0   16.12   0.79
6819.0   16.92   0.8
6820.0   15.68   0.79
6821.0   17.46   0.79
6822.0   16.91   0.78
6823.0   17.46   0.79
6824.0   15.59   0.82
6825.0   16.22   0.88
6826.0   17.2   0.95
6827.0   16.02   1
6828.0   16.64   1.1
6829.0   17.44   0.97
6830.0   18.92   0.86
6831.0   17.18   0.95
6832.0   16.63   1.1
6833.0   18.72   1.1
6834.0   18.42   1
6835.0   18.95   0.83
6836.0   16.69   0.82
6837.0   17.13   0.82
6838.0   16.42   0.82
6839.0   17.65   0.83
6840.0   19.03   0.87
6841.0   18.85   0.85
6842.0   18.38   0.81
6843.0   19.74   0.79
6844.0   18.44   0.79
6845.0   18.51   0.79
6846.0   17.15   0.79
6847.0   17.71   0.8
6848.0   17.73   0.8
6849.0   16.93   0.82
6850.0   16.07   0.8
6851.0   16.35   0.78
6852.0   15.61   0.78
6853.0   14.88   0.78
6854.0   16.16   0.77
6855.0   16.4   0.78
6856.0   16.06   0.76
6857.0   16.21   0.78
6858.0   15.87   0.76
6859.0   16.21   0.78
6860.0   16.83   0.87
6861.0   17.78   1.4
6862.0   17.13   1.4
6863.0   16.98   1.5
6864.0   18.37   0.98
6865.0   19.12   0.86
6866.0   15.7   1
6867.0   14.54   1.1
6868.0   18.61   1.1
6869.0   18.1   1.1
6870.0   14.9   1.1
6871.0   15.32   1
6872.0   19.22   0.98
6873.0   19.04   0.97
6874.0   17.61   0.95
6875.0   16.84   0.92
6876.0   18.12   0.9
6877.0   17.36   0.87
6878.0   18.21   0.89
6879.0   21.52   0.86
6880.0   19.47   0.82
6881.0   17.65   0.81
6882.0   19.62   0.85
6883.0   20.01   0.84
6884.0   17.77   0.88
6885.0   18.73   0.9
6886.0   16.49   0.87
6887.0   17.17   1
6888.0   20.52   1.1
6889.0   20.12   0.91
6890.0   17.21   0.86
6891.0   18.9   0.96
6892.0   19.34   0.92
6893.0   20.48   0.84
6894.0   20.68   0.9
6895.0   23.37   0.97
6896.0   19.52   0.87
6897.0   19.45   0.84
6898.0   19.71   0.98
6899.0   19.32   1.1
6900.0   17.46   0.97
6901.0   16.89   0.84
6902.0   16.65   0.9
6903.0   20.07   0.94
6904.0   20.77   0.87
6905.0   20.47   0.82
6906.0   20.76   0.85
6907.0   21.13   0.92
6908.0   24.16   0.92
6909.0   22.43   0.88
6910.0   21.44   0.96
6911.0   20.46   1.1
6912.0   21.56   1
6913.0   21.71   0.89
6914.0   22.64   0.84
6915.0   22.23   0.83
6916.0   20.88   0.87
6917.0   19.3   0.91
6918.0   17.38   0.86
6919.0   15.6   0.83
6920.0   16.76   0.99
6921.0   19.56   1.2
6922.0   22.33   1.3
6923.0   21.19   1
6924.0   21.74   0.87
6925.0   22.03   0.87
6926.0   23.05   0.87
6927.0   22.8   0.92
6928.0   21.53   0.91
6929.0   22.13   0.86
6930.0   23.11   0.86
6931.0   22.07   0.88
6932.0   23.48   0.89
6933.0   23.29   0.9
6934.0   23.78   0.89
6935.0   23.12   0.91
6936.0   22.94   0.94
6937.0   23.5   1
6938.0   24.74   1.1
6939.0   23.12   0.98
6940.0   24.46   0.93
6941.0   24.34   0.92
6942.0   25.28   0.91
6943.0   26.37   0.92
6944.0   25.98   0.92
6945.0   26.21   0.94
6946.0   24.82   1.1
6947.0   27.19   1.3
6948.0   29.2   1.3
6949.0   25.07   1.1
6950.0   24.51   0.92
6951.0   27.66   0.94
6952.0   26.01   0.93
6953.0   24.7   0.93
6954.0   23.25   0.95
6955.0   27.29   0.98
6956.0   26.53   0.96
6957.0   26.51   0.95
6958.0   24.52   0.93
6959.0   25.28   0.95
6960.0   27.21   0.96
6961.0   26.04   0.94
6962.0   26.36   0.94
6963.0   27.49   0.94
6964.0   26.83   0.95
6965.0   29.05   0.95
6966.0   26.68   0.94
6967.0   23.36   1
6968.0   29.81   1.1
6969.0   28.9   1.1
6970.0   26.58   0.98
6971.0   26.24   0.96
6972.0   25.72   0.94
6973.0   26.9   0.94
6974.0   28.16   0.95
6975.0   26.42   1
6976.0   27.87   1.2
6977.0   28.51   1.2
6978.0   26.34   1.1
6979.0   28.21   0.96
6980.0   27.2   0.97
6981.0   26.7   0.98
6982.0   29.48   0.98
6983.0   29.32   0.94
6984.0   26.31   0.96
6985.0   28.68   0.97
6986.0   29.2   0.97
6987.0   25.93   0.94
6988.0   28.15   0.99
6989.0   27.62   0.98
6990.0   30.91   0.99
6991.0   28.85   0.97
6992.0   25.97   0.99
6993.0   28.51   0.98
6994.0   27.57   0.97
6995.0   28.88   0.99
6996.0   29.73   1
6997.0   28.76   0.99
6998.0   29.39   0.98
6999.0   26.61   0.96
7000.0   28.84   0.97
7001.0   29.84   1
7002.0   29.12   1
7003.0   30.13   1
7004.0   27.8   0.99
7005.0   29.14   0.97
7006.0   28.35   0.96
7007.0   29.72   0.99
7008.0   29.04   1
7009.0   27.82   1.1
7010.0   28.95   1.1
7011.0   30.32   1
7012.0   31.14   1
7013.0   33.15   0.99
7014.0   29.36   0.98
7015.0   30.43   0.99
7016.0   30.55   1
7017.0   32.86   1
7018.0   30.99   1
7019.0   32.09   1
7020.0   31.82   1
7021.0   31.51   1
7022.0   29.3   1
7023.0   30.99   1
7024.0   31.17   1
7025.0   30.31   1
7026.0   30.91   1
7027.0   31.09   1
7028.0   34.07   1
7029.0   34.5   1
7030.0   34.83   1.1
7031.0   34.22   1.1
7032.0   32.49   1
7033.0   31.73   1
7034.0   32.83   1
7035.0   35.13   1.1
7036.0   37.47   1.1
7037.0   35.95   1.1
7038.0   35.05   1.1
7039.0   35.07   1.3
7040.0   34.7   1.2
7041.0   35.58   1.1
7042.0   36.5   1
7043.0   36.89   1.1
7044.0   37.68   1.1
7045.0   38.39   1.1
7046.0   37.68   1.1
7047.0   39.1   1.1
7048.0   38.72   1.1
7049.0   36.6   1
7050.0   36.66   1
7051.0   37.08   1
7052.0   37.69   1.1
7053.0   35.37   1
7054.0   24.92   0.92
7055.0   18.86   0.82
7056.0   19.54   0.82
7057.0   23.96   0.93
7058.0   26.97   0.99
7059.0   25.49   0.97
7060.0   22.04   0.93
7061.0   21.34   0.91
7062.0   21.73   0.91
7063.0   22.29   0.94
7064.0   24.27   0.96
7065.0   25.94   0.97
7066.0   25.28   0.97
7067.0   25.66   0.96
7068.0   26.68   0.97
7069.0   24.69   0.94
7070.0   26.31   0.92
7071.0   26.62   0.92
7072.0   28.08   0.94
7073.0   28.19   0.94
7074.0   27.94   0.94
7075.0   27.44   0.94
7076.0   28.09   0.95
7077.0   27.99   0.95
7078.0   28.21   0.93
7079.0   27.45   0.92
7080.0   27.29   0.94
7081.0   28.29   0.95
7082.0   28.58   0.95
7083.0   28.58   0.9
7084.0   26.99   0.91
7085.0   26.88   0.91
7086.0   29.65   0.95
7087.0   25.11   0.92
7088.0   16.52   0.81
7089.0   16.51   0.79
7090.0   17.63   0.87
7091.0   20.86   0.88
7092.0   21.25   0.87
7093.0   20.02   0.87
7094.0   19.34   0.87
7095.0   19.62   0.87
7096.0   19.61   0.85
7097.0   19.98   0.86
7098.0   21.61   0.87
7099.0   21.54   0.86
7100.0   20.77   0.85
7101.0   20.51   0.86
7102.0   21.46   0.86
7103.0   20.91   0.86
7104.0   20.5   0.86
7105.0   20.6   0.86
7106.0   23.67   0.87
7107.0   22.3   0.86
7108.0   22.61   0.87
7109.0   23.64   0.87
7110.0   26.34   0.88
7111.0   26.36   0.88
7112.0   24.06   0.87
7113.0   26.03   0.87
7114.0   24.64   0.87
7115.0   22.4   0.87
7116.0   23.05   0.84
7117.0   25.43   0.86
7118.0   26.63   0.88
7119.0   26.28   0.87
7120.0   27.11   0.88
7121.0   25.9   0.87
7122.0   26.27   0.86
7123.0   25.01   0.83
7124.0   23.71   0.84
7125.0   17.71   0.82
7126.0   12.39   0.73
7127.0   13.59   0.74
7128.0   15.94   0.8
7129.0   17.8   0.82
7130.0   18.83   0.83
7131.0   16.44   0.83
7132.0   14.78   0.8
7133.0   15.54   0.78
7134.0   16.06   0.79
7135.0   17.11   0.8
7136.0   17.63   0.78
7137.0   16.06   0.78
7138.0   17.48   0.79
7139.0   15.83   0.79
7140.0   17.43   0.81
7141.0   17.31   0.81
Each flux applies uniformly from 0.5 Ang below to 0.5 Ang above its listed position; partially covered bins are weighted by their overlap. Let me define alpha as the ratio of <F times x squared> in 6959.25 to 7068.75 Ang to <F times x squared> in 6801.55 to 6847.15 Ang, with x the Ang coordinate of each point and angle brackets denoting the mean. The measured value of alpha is 1.8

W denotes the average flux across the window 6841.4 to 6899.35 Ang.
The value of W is 18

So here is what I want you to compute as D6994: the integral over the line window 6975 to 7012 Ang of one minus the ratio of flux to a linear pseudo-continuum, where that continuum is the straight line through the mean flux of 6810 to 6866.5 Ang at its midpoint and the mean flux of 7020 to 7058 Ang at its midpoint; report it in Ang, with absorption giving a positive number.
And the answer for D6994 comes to 1.42 Ang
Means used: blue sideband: 17.1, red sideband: 33.3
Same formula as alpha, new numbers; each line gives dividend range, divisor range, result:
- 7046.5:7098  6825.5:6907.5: 1.53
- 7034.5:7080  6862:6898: 1.71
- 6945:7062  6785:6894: 1.80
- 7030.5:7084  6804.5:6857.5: 1.89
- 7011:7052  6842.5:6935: 1.85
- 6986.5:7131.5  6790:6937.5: 1.57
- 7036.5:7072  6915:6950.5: 1.36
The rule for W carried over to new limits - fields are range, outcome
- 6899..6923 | 20.1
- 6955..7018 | 28.2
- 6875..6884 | 18.8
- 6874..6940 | 20.4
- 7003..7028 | 30.4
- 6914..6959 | 23.5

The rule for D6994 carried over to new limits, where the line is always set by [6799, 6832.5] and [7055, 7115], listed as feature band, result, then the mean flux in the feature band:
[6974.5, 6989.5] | -4.6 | 27.7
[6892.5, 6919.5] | -1.5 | 20.2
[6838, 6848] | -0.4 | 18.3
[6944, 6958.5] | -4.0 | 26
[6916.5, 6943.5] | -3.2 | 22.2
